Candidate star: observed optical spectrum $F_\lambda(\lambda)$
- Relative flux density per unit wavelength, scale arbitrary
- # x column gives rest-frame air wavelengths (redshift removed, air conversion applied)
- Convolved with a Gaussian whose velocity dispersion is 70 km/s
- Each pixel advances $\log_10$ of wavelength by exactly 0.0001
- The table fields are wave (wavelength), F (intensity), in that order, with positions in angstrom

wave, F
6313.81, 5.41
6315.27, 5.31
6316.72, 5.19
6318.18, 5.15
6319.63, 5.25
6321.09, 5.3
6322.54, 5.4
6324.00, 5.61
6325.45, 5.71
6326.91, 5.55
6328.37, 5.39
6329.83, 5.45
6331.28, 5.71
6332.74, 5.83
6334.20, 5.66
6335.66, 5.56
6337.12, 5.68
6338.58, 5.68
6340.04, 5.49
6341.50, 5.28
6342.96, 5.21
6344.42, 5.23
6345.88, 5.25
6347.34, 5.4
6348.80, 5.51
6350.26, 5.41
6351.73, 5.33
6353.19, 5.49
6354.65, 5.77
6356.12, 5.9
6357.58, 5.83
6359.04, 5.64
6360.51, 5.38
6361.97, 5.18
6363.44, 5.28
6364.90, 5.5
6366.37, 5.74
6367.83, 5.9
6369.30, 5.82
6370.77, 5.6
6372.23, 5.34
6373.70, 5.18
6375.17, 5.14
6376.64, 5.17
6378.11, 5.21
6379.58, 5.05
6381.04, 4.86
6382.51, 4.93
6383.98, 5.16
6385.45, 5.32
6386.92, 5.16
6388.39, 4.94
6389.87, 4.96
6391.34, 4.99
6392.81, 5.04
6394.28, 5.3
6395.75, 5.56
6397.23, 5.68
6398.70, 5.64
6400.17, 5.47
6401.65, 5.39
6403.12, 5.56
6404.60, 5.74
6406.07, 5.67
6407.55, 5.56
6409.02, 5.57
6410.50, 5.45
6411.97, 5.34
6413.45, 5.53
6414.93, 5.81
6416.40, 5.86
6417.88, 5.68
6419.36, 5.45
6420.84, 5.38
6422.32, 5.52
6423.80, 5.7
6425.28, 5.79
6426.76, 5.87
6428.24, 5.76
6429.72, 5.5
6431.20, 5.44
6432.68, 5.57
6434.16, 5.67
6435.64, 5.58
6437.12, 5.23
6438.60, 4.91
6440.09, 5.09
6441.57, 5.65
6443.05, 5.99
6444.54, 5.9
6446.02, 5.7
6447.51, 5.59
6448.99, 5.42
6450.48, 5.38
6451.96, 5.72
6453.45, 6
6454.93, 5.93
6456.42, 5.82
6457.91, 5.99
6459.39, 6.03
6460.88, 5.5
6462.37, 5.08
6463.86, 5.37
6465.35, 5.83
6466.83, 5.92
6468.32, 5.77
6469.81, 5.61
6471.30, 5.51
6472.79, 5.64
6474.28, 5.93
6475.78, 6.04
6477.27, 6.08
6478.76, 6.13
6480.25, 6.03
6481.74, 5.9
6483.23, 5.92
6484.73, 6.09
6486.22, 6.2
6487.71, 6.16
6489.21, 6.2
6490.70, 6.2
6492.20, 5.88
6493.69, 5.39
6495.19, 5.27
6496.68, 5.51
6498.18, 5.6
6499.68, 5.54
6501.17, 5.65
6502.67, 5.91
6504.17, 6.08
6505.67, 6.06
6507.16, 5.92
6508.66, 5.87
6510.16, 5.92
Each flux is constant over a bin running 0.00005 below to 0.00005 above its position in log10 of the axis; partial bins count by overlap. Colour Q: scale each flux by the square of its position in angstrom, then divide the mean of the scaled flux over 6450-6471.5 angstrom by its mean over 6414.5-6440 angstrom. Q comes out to 1.04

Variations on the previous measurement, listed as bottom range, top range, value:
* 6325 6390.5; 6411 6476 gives 1.07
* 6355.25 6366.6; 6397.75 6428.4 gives 1.03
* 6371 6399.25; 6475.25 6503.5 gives 1.17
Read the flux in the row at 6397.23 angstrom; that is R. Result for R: 5.68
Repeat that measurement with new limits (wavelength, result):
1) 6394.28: 5.3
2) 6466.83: 5.92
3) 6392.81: 5.04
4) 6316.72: 5.19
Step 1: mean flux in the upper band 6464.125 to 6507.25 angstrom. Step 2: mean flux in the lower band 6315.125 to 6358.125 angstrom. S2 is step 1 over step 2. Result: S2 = 1.07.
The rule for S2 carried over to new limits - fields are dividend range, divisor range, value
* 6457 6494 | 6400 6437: 1.05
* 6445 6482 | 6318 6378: 1.05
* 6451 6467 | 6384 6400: 1.09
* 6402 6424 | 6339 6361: 1.02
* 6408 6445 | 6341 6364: 1.02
